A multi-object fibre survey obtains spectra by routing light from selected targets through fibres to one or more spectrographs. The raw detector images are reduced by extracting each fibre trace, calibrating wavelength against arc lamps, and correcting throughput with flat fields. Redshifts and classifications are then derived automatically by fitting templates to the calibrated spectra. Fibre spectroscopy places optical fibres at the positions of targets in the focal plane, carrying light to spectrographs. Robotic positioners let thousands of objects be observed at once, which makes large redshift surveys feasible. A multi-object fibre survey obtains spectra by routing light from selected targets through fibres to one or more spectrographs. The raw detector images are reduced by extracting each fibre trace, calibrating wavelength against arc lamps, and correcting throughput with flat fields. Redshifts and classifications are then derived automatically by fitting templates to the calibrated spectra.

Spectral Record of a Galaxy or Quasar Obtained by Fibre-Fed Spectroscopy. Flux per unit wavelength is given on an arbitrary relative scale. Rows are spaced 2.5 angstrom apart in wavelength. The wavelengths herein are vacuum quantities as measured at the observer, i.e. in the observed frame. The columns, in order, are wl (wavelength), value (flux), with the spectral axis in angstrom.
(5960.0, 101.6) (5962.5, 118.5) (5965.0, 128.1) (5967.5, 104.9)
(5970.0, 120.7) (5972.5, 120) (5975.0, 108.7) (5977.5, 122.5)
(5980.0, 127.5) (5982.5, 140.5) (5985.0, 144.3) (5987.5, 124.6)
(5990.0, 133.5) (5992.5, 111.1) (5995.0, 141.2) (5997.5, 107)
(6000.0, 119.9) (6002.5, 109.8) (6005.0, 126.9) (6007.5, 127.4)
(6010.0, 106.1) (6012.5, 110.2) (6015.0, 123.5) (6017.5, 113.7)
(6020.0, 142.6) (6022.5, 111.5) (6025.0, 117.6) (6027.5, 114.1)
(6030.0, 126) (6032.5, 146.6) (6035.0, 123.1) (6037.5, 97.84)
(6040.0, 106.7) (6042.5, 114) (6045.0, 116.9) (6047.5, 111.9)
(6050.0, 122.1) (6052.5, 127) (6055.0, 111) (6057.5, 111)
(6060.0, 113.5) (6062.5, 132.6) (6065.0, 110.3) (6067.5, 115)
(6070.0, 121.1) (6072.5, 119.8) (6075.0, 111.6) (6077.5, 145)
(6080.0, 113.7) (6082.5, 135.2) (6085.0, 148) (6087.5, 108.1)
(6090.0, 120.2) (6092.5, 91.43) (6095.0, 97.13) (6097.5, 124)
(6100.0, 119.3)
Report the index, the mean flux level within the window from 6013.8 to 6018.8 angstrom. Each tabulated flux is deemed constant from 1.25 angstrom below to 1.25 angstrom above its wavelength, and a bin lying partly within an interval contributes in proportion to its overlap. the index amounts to 119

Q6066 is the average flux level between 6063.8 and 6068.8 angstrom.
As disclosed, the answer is 113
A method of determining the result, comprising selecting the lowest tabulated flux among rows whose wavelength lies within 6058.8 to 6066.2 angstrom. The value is 110.3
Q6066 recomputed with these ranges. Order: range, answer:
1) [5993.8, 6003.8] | 119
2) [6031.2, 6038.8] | 122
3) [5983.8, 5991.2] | 134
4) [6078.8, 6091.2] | 125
